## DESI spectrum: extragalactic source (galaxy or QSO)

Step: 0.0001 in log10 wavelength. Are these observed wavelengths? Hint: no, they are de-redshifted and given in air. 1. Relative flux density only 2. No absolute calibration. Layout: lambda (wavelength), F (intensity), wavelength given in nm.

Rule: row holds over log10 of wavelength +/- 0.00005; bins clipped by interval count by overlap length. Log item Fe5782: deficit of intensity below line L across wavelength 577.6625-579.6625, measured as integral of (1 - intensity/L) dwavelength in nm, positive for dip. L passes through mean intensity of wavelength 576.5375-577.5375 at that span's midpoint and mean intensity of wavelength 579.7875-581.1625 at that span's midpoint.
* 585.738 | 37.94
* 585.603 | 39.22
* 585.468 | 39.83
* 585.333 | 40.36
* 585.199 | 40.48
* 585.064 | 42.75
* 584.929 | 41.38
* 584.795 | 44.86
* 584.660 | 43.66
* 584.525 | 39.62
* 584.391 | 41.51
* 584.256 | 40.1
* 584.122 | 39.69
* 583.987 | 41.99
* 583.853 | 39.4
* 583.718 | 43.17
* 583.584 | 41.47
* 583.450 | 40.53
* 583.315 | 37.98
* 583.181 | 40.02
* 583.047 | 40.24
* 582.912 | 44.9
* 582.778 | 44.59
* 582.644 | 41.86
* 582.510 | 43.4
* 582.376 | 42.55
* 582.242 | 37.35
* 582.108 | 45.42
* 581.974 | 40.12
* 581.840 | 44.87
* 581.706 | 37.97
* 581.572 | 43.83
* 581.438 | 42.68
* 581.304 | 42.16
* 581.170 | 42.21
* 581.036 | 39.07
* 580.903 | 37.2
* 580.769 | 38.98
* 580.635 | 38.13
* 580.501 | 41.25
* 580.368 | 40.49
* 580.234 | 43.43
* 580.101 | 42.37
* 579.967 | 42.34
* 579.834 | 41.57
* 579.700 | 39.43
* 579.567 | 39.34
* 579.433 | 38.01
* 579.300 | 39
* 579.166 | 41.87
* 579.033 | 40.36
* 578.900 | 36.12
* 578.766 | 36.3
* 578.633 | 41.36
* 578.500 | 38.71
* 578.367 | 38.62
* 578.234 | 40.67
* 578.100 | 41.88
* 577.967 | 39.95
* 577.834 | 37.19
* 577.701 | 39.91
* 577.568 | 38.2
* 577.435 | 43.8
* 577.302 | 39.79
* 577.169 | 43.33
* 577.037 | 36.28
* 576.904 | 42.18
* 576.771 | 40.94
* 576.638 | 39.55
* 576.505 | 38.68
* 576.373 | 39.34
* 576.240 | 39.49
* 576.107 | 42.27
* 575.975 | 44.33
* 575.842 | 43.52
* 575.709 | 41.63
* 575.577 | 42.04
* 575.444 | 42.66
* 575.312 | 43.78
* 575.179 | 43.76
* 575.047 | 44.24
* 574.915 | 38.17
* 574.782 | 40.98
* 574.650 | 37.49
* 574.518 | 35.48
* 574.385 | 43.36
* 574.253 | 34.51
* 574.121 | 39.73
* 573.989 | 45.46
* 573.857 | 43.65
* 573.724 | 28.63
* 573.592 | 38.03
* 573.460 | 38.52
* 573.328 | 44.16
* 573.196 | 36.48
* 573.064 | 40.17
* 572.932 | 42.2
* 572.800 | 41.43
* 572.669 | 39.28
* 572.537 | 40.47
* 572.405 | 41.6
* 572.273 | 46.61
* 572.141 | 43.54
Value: 0.07 nm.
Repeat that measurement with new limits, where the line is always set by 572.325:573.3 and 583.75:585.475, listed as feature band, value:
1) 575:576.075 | -0.07 nm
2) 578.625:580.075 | 0.05 nm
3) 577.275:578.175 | 0.02 nm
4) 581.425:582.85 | -0.04 nm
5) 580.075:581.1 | 0.02 nm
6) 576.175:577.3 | 0.02 nm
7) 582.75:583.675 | 0.00 nm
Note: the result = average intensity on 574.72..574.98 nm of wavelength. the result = 39.5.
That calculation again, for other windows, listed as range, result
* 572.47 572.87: 40.5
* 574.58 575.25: 40.9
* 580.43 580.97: 38.9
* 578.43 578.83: 38.9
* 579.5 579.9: 40.1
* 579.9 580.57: 42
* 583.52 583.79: 42.3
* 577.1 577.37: 41.6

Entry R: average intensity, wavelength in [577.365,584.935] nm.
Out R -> 40.8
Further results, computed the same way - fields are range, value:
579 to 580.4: 40.8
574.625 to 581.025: 40.4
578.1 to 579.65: 39.2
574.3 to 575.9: 41.3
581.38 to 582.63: 42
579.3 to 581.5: 40.5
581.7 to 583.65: 41.7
